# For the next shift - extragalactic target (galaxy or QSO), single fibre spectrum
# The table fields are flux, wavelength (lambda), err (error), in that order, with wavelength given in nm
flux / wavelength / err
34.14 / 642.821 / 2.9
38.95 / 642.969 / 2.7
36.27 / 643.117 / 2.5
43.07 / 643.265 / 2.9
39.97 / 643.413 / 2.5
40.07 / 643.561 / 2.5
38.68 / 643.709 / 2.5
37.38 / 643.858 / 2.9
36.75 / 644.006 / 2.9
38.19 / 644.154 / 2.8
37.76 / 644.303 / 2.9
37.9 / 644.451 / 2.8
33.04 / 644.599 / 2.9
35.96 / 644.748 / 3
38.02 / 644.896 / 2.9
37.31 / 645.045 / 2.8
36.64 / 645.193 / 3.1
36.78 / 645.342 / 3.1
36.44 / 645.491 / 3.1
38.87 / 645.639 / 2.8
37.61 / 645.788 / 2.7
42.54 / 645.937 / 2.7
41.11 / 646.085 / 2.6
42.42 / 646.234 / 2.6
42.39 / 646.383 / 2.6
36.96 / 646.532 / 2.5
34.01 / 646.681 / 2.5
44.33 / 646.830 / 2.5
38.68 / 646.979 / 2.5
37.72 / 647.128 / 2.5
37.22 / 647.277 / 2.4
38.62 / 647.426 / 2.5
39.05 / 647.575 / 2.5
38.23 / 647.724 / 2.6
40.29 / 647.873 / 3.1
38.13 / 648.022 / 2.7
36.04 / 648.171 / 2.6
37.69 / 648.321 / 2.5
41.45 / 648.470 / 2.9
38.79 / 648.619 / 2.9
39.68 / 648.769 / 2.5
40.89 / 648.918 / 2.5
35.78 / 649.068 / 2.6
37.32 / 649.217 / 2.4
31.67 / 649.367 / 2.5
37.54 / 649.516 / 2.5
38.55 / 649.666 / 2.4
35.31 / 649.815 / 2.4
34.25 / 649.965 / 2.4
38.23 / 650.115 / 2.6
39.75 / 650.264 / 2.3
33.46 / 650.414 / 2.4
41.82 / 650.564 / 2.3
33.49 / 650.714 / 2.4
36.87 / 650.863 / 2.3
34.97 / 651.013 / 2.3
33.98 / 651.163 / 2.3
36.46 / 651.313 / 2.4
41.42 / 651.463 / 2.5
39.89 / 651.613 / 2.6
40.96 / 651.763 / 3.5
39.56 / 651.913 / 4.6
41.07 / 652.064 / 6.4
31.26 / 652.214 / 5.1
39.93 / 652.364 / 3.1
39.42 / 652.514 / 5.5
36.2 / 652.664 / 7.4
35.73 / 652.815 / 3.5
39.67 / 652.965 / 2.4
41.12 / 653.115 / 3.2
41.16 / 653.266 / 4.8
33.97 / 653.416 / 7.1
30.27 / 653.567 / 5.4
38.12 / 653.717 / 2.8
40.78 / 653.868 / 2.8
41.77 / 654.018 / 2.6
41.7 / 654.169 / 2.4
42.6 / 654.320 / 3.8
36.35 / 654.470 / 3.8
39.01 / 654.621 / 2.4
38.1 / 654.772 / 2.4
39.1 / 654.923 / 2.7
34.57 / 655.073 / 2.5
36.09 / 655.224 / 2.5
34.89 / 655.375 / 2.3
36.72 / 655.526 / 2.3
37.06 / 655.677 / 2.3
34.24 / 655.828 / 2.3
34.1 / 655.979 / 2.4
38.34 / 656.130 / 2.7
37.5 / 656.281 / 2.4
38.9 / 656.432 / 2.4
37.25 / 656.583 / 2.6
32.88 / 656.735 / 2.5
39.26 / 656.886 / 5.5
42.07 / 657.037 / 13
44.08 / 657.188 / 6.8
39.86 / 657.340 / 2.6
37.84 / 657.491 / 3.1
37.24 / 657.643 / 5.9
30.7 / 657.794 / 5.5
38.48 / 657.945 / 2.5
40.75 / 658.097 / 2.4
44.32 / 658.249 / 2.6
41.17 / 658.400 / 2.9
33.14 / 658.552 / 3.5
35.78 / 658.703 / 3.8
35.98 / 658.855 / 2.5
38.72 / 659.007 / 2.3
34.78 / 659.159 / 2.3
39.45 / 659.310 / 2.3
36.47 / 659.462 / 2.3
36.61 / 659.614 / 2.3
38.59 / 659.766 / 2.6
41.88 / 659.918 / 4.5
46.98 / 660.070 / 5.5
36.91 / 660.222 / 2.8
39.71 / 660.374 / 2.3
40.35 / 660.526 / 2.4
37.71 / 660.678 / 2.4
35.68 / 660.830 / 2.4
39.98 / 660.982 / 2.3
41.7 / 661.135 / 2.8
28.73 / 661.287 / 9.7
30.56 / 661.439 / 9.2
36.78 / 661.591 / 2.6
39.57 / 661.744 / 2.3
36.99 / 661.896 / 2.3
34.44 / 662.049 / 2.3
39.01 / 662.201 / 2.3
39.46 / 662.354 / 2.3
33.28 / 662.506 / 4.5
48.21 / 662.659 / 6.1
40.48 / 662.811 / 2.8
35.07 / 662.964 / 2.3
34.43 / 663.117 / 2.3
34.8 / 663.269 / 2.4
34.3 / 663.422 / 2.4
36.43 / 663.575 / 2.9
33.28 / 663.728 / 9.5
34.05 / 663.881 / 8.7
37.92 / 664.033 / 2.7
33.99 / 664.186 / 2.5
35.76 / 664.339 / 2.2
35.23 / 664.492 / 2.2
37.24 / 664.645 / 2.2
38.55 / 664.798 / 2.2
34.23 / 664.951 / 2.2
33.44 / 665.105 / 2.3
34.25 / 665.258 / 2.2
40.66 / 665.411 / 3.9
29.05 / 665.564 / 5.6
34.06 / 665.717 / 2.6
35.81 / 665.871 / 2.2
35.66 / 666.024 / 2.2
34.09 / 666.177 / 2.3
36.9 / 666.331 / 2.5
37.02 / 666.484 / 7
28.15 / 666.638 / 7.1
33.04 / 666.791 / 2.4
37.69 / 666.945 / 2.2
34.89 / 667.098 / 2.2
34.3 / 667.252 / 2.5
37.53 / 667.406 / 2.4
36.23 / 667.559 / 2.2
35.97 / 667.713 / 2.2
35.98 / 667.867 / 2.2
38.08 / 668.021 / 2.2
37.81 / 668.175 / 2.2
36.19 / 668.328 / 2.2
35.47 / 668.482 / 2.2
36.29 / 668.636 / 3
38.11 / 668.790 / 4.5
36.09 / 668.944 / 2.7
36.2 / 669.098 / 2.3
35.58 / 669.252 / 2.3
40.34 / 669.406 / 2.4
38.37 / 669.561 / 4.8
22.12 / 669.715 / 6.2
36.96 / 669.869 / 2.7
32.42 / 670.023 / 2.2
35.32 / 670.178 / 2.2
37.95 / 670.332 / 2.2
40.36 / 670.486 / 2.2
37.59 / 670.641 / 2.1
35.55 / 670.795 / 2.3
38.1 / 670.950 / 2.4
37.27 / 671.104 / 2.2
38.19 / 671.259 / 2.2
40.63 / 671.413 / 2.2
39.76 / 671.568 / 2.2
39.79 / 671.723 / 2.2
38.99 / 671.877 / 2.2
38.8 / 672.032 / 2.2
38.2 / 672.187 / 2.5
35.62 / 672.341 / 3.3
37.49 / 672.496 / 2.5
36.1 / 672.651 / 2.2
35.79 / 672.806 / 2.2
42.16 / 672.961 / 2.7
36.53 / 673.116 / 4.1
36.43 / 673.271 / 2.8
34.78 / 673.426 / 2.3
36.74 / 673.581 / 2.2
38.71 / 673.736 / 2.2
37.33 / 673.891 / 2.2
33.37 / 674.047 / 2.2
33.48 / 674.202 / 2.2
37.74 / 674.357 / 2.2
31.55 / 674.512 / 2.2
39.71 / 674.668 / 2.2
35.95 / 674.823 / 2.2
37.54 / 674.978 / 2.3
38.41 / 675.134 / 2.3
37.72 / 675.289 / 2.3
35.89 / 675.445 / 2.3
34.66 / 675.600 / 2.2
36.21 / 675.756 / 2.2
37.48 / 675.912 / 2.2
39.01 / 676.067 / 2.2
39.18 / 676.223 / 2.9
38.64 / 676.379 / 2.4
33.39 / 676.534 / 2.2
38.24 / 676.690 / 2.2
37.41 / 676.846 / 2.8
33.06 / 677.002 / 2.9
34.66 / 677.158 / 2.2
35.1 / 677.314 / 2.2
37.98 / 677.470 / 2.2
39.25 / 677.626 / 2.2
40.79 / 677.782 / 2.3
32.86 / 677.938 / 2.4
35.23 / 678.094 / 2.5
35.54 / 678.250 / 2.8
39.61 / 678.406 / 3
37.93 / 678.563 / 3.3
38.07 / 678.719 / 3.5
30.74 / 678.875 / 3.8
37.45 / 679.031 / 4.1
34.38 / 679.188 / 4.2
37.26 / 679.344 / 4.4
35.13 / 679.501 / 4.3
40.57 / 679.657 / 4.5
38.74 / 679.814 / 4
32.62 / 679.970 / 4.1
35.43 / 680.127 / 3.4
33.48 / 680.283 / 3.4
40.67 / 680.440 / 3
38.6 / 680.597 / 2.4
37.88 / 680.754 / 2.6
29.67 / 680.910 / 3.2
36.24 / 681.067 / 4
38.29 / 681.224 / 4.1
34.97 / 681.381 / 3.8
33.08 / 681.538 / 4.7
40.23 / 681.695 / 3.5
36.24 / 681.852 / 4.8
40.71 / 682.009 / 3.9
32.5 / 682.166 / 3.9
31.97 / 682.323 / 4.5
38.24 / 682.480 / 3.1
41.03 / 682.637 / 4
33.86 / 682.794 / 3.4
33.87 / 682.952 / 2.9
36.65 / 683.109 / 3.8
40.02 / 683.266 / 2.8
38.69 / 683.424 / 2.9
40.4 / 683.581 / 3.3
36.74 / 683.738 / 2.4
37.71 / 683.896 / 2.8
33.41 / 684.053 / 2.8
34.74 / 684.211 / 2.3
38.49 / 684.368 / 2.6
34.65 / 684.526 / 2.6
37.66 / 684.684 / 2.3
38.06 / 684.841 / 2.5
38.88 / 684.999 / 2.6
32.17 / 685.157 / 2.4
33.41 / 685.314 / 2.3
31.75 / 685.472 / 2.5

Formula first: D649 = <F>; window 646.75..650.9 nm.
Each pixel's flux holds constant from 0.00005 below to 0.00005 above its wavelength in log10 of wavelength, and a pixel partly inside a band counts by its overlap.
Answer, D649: 37.9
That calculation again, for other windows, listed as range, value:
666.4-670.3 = 35.5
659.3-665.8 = 36.9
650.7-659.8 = 37.8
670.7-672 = 38.5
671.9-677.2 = 36.7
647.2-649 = 38.8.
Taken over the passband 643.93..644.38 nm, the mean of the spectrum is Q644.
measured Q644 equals 37.6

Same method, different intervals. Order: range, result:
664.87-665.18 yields 33.8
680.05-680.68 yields 37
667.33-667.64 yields 36.9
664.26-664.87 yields 36.7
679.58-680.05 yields 37.3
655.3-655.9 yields 35.7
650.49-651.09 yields 36.8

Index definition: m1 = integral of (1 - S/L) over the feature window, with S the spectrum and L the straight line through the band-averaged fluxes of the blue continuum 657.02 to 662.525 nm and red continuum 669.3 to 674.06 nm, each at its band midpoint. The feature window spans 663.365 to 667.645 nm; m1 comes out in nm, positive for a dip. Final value 0.274 nm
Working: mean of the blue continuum 38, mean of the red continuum 37.1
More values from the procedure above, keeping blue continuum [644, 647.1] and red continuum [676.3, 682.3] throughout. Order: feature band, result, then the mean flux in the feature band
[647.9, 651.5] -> 0.08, 37.2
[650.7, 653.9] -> 0.03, 37.6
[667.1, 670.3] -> 0.10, 35.8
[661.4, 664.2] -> 0.05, 36.6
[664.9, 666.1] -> 0.08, 34.6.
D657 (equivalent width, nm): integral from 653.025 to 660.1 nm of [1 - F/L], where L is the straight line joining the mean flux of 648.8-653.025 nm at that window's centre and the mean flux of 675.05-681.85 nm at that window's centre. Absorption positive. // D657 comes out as -0.16 nm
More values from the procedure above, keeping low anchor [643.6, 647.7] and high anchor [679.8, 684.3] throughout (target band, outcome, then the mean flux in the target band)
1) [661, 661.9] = 0.037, 35.9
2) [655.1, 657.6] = 0.013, 37.5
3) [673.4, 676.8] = 0.010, 36.7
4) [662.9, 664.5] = 0.100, 35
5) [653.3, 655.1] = -0.018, 38.2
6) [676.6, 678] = 0.002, 36.6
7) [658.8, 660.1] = -0.036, 38.6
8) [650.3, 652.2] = 0.015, 37.6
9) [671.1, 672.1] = -0.061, 39.2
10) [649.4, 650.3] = 0.027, 36.9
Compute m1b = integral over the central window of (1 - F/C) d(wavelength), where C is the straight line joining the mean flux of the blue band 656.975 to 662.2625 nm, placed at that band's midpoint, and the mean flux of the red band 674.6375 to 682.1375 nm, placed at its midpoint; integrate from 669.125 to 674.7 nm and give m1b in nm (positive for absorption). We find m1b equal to 0.05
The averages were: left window 38.1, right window 36.7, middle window 36.8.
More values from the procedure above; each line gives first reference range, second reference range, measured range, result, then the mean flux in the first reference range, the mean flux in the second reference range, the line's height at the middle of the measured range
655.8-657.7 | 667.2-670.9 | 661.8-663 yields -0.043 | 38.1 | 36.1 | 37.2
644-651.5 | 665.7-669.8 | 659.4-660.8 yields -0.115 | 37.8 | 35.5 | 36.4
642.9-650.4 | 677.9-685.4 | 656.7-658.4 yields -0.068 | 38.2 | 36.4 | 37.6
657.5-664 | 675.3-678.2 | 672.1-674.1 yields -0.005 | 37.5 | 36.6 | 36.8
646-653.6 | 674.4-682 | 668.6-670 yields 0.060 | 38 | 36.6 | 37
